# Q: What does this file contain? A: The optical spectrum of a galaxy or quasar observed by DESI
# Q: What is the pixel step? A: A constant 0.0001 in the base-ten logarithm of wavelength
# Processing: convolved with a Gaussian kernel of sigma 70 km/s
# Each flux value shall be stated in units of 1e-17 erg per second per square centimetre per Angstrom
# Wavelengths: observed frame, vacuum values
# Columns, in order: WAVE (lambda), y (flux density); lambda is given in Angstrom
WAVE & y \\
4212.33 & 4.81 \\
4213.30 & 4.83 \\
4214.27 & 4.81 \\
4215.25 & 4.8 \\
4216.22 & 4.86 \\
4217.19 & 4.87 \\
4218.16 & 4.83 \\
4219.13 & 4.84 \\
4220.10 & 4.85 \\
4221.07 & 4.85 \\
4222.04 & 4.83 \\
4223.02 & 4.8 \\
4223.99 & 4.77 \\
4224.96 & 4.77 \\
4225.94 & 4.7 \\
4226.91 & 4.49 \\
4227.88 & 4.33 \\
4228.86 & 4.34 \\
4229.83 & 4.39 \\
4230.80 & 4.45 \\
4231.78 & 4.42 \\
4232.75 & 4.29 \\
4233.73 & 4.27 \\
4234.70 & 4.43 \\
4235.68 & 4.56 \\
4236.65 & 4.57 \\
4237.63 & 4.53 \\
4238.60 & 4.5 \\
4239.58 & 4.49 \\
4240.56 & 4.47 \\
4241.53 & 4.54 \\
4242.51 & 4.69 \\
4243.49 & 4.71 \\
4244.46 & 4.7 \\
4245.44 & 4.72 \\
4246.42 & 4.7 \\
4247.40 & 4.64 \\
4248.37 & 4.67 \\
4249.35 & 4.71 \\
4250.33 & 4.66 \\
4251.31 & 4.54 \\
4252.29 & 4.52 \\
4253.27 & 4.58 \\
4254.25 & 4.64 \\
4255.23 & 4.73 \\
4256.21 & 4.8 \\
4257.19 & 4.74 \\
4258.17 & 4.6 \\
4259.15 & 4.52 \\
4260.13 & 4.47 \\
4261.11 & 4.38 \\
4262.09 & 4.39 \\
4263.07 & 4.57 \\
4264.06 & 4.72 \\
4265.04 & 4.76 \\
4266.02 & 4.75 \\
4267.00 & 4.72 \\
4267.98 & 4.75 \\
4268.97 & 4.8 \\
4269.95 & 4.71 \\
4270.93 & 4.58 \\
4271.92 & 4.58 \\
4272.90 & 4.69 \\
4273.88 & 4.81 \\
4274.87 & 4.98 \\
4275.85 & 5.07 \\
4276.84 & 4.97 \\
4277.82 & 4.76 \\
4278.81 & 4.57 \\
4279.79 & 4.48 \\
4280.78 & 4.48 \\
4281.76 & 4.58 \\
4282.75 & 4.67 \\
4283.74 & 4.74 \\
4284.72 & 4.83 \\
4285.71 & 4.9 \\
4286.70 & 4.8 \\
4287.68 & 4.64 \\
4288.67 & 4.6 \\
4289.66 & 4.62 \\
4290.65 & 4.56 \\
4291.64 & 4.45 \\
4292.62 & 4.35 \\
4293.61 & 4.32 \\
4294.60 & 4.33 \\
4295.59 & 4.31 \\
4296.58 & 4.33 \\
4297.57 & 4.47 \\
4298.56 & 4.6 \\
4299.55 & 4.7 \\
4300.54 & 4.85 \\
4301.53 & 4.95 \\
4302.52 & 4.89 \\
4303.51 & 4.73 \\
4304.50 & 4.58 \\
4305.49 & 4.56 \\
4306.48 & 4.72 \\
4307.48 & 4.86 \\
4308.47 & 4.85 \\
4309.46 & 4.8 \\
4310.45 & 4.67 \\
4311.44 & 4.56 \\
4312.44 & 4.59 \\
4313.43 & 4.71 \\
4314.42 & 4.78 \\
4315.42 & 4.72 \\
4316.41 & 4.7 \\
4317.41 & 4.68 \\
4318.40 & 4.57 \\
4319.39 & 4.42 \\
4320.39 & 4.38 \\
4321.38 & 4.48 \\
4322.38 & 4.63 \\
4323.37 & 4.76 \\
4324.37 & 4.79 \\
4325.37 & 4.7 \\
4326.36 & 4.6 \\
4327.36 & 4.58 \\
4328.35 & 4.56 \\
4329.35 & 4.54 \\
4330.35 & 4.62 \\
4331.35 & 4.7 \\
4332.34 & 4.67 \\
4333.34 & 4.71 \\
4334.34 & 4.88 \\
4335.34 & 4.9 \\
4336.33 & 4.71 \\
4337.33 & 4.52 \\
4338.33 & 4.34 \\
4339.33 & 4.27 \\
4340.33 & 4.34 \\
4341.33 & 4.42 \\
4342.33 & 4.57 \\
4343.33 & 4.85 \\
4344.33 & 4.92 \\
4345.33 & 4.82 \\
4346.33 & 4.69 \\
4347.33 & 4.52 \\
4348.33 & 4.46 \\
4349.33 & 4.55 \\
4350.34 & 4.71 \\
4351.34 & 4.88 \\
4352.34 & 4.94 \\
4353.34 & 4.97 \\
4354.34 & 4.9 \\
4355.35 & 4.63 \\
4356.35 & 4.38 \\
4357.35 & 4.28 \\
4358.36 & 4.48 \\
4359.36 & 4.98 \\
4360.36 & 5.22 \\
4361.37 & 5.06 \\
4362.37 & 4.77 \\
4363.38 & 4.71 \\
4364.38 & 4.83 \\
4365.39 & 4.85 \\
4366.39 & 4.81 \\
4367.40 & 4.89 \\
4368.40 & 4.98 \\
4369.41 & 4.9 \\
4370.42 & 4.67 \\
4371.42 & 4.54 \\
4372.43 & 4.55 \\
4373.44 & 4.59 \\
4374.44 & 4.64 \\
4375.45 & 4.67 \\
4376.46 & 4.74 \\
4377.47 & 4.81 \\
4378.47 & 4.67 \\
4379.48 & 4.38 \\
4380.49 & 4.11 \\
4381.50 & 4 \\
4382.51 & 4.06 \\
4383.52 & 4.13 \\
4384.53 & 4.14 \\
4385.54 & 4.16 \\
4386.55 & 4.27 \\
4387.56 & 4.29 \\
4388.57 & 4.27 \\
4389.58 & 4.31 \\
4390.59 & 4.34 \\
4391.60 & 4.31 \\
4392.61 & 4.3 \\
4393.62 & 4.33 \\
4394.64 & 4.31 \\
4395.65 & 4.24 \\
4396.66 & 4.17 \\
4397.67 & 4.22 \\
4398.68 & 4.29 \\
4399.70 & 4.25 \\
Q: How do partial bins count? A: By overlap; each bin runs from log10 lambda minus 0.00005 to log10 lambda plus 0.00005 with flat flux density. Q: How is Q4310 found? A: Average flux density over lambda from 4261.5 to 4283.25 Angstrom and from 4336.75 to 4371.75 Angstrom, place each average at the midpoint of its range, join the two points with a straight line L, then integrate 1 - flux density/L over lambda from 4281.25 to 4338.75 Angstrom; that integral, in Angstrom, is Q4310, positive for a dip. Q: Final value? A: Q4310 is 0.75 Angstrom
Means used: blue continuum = 4.7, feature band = 4.64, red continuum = 4.71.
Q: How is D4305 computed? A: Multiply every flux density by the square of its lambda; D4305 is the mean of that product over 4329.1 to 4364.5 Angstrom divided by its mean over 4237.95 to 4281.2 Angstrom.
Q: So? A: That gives 1.05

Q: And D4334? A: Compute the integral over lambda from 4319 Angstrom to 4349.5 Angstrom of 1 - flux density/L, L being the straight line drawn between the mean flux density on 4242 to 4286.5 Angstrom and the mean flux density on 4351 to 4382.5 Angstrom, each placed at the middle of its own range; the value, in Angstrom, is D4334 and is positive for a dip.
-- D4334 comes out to 0.51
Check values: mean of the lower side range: 4.68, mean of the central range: 4.61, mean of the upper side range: 4.69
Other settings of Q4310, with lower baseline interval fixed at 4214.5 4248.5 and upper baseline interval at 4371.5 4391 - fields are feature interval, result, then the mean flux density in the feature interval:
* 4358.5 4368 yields -1.0 Angstrom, 4.89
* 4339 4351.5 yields -0.5 Angstrom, 4.61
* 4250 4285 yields -0.8 Angstrom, 4.67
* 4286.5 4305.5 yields -0.3 Angstrom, 4.58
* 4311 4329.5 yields -0.6 Angstrom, 4.62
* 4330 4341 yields -0.4 Angstrom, 4.6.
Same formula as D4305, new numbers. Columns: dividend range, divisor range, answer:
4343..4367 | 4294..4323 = 1.05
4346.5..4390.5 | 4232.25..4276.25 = 1.05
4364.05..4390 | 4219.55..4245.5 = 1.05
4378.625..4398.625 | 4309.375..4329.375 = 0.95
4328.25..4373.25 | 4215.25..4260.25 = 1.07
